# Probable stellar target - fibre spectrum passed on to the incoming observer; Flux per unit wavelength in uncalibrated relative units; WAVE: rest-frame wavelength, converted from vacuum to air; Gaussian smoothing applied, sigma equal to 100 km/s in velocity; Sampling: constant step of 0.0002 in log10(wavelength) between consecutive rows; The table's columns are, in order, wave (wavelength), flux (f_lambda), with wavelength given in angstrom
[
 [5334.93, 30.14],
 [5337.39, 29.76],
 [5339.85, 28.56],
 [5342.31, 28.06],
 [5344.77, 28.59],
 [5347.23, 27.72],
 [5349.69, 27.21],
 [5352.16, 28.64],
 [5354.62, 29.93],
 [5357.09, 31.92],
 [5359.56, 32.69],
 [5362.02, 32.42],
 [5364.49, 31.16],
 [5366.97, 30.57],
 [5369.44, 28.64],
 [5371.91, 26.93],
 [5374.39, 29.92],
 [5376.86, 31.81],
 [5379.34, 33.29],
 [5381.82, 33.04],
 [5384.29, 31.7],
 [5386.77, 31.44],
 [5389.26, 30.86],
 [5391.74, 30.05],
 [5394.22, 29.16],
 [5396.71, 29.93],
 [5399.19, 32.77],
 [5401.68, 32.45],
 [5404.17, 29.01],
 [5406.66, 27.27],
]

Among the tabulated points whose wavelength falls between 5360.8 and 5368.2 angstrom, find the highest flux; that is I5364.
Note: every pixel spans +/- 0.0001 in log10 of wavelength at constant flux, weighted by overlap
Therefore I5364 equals 32.42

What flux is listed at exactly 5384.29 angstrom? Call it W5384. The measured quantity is 31.7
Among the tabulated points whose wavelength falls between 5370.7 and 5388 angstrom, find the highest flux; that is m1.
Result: 33.29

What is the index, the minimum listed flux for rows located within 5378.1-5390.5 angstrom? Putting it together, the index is 30.86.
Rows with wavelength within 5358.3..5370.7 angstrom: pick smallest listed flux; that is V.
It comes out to 28.64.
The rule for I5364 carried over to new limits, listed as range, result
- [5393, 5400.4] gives 32.77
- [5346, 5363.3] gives 32.69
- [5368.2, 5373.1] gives 28.64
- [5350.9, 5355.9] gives 29.93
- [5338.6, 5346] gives 28.59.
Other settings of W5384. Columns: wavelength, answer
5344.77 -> 28.59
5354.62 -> 29.93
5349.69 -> 27.21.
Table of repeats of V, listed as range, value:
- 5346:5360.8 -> 27.21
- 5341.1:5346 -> 28.06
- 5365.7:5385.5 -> 26.93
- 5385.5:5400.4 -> 29.16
